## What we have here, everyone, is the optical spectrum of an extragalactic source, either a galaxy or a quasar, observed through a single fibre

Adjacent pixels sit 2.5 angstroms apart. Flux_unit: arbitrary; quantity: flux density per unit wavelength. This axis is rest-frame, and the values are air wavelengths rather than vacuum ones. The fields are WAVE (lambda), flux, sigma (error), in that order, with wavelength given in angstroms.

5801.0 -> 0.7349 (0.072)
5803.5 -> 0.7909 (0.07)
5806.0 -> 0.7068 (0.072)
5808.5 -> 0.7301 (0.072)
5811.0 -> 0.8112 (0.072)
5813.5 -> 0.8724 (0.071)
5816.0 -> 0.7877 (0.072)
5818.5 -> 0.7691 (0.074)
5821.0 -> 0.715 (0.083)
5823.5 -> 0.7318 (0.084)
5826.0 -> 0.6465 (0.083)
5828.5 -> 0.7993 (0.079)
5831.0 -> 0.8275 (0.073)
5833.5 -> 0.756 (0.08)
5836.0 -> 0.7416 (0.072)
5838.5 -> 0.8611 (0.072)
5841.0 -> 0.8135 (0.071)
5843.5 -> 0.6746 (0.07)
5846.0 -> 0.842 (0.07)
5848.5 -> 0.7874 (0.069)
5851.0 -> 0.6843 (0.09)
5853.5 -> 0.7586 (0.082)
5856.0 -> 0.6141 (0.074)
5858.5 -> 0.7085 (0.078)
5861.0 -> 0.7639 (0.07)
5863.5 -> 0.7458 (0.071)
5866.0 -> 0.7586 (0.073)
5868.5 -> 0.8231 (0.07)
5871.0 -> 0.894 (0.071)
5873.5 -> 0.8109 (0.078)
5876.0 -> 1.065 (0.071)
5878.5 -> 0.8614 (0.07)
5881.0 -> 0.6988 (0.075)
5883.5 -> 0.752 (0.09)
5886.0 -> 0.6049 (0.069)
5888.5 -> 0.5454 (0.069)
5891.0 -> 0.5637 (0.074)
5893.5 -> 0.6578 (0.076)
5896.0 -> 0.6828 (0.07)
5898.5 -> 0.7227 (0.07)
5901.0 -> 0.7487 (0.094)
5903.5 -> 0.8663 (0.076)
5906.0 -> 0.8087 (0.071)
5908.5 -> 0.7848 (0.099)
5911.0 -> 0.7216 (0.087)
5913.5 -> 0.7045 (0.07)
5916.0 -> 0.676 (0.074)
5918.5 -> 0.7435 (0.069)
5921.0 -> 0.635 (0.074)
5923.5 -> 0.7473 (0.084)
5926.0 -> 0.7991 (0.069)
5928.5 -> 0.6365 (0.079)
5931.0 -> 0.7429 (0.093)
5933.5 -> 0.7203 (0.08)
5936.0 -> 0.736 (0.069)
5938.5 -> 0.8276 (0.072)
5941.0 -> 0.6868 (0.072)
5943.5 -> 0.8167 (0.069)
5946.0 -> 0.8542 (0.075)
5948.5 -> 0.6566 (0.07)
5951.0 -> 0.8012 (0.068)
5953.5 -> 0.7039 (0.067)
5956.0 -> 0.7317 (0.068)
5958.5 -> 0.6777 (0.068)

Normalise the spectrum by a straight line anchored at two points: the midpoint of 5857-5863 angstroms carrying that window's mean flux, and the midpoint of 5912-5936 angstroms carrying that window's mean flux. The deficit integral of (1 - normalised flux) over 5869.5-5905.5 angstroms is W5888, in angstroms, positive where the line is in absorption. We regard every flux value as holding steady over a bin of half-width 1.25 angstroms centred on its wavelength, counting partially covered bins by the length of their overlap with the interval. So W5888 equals -1.3 angstroms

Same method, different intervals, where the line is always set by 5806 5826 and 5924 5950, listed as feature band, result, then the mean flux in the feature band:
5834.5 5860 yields 0.3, 0.749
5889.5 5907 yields 0.8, 0.718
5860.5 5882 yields -2.1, 0.828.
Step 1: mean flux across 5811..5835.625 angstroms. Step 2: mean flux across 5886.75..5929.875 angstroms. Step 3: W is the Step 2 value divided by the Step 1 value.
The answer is 0.92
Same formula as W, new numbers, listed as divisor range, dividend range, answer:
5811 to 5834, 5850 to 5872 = 0.97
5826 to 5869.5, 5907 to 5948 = 0.97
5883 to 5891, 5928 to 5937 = 1.17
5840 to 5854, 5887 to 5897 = 0.80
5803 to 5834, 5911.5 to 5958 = 0.96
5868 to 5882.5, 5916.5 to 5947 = 0.86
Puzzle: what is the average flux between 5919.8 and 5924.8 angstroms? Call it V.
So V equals 0.693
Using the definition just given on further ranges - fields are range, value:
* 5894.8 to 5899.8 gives 0.703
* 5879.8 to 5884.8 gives 0.724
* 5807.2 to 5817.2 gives 0.8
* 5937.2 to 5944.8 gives 0.777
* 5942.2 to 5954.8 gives 0.766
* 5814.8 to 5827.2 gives 0.73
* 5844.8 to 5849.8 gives 0.813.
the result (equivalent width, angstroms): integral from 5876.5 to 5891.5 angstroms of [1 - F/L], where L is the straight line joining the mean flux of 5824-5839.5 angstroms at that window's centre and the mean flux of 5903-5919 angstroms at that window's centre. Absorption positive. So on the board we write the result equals 1.24 angstroms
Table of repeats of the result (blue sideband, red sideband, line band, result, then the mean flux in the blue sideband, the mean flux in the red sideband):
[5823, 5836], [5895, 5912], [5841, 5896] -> 1.1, 0.752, 0.764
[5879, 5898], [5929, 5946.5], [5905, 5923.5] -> -0.4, 0.655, 0.76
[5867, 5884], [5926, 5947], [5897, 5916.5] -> 1.0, 0.846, 0.754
